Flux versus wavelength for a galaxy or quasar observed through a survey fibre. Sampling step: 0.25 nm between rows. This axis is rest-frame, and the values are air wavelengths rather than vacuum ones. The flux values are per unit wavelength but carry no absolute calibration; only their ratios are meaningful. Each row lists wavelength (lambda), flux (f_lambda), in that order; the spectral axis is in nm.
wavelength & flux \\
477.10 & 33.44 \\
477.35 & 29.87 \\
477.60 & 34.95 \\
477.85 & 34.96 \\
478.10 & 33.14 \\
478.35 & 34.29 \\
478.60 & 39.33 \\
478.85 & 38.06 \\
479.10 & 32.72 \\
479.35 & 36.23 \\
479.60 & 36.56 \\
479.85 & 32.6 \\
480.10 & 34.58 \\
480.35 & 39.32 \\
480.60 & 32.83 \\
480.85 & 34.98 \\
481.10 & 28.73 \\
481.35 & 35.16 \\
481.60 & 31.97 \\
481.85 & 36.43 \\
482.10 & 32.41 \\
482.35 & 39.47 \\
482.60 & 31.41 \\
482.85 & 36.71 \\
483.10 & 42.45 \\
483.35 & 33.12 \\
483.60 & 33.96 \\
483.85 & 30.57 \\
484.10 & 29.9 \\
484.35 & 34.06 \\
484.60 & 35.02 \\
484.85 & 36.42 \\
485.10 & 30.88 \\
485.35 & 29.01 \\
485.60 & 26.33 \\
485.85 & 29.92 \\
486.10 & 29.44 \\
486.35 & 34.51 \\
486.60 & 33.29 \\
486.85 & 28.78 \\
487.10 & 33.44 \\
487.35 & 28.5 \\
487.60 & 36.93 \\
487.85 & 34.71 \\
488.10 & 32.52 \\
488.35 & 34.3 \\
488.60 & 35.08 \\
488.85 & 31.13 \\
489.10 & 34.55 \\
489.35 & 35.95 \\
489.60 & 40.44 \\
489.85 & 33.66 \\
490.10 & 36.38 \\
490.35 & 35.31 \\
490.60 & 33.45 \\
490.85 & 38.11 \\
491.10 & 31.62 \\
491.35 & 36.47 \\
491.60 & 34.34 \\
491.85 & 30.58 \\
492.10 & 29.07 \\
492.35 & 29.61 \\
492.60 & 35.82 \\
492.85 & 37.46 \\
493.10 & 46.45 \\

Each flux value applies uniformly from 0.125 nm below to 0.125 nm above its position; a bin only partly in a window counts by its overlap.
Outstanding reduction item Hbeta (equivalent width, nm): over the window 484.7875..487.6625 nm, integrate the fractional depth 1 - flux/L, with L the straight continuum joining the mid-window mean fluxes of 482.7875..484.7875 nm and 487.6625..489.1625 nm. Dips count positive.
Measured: 0.24 nm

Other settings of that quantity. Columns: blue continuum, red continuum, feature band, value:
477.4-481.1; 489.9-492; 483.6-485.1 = 0.07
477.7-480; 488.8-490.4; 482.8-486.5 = 0.28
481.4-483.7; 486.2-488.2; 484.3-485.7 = 0.09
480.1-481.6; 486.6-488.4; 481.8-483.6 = -0.12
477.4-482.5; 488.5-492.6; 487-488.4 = 0.04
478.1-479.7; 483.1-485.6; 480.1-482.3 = 0.03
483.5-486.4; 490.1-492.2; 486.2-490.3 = -0.15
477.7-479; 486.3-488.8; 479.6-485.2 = 0.06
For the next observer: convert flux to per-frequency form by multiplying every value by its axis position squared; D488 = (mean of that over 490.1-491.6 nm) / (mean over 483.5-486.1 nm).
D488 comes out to 1.1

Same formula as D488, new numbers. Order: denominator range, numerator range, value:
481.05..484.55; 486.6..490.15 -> 1.02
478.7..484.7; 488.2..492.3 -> 1.03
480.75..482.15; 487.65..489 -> 1.04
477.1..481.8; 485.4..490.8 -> 1.00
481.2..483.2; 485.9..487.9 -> 0.92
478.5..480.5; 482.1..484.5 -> 0.97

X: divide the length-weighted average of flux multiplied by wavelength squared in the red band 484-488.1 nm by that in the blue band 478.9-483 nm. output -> 0.94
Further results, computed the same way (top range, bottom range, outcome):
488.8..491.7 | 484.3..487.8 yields 1.12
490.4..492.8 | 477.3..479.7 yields 1.00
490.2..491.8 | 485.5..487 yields 1.16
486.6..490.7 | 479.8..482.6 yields 1.02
